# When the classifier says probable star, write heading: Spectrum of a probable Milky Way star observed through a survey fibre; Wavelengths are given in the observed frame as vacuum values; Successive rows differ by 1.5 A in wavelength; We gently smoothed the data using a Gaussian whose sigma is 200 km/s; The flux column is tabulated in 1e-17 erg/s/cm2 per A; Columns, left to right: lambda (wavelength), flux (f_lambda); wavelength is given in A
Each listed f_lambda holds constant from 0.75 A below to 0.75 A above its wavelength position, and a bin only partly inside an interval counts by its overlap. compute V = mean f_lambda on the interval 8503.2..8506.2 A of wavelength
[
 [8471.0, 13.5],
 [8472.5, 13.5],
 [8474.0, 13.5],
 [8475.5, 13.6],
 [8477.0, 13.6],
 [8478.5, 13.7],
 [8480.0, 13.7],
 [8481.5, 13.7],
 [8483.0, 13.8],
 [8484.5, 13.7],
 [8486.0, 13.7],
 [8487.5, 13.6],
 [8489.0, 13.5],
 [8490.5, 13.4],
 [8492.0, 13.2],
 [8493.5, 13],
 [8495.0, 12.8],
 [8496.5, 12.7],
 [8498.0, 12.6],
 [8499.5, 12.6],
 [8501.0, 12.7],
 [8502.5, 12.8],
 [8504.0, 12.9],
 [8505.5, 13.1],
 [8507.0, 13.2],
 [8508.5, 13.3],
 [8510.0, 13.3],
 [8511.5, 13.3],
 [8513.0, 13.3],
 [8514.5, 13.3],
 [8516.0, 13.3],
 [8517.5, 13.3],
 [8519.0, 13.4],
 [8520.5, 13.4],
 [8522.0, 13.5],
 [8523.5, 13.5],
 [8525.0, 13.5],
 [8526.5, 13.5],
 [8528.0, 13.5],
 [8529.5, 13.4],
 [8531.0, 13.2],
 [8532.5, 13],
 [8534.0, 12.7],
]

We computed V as 13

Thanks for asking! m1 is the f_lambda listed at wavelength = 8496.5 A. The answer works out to 12.7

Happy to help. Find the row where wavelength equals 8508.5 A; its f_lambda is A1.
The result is 13.3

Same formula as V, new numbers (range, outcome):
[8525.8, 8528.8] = 13.5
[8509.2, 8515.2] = 13.3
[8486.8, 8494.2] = 13.3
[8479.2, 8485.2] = 13.7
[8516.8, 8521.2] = 13.4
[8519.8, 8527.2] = 13.5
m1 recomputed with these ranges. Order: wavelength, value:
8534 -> 12.7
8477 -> 13.6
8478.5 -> 13.7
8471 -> 13.5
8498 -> 12.6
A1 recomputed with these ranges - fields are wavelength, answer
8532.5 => 13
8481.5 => 13.7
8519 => 13.4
